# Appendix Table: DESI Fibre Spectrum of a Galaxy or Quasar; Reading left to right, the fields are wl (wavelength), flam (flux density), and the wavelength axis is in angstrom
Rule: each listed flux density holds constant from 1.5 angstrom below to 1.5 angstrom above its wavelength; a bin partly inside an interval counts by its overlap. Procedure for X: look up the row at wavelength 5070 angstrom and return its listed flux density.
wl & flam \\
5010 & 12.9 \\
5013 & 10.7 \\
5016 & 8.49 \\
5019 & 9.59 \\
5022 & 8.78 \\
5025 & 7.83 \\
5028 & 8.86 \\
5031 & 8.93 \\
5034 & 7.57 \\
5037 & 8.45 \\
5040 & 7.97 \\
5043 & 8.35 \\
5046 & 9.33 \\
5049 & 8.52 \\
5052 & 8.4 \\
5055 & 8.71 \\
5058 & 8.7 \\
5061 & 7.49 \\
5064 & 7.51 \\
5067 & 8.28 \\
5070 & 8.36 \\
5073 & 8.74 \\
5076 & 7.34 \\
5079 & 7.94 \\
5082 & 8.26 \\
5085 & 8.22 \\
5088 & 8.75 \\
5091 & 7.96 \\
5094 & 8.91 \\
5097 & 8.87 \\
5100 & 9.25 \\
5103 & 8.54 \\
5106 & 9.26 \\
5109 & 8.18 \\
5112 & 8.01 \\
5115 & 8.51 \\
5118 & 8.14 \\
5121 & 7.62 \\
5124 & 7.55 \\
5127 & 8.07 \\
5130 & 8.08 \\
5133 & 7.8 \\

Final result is 8.36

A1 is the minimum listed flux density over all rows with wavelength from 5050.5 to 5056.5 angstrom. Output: 8.4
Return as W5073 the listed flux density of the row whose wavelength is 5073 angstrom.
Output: 8.74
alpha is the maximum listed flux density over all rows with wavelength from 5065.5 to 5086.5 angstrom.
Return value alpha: 8.74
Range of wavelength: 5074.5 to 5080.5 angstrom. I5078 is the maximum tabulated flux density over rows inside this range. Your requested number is 7.94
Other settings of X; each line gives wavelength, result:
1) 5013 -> 10.7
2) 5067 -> 8.28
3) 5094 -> 8.91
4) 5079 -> 7.94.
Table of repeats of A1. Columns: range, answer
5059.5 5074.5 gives 7.49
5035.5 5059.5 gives 7.97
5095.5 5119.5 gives 8.01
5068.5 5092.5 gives 7.34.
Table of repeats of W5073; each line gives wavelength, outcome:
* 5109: 8.18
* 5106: 9.26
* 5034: 7.57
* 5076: 7.34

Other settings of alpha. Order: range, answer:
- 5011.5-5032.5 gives 10.7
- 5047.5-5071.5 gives 8.71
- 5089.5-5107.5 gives 9.26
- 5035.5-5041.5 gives 8.45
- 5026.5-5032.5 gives 8.93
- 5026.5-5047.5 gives 9.33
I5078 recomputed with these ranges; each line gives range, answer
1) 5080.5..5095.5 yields 8.91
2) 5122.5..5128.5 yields 8.07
